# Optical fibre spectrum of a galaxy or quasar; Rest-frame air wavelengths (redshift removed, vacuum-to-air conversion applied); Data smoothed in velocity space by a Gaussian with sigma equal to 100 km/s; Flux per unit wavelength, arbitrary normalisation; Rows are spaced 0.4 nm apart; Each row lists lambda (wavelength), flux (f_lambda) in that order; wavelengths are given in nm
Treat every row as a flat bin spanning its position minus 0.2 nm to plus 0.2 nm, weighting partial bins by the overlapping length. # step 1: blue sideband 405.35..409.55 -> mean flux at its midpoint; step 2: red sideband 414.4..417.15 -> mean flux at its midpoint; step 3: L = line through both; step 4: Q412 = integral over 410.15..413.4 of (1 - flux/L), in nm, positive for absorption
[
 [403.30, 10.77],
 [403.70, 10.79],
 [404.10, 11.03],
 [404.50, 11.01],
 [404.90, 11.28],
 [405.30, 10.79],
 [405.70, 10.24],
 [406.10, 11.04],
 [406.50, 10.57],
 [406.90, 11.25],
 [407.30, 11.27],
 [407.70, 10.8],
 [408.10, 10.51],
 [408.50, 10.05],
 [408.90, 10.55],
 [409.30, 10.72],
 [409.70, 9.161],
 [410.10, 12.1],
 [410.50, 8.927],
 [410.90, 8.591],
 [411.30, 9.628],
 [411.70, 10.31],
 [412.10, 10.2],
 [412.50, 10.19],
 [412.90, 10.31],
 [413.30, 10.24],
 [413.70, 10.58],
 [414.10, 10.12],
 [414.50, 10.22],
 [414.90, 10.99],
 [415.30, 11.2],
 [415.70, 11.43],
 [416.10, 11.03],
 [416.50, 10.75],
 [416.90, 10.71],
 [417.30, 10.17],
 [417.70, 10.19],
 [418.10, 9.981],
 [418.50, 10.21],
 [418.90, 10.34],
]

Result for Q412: 0.27 nm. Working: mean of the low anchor 10.7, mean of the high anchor 10.9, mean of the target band 9.89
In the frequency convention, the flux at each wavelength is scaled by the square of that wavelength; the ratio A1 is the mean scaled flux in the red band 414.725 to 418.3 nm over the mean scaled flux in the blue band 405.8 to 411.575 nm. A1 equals 1.07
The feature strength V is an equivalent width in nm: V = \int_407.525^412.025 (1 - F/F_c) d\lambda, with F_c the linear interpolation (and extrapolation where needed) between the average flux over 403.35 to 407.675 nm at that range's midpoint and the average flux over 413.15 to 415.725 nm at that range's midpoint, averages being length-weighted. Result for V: 0.28 nm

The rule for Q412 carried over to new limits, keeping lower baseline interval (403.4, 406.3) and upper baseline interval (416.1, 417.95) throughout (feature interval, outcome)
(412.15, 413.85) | 0.051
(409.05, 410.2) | 0.022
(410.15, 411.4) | 0.155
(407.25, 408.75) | 0.026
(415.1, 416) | -0.063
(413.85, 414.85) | 0.026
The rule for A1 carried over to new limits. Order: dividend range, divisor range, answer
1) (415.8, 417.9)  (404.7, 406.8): 1.04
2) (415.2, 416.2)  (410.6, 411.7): 1.23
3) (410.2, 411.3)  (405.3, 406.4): 0.89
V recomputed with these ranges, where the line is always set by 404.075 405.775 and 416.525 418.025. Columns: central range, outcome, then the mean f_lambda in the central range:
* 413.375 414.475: 0.021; 10.3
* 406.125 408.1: -0.023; 10.9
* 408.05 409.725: 0.071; 10.3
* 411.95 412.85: 0.031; 10.2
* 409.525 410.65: 0.057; 10.1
